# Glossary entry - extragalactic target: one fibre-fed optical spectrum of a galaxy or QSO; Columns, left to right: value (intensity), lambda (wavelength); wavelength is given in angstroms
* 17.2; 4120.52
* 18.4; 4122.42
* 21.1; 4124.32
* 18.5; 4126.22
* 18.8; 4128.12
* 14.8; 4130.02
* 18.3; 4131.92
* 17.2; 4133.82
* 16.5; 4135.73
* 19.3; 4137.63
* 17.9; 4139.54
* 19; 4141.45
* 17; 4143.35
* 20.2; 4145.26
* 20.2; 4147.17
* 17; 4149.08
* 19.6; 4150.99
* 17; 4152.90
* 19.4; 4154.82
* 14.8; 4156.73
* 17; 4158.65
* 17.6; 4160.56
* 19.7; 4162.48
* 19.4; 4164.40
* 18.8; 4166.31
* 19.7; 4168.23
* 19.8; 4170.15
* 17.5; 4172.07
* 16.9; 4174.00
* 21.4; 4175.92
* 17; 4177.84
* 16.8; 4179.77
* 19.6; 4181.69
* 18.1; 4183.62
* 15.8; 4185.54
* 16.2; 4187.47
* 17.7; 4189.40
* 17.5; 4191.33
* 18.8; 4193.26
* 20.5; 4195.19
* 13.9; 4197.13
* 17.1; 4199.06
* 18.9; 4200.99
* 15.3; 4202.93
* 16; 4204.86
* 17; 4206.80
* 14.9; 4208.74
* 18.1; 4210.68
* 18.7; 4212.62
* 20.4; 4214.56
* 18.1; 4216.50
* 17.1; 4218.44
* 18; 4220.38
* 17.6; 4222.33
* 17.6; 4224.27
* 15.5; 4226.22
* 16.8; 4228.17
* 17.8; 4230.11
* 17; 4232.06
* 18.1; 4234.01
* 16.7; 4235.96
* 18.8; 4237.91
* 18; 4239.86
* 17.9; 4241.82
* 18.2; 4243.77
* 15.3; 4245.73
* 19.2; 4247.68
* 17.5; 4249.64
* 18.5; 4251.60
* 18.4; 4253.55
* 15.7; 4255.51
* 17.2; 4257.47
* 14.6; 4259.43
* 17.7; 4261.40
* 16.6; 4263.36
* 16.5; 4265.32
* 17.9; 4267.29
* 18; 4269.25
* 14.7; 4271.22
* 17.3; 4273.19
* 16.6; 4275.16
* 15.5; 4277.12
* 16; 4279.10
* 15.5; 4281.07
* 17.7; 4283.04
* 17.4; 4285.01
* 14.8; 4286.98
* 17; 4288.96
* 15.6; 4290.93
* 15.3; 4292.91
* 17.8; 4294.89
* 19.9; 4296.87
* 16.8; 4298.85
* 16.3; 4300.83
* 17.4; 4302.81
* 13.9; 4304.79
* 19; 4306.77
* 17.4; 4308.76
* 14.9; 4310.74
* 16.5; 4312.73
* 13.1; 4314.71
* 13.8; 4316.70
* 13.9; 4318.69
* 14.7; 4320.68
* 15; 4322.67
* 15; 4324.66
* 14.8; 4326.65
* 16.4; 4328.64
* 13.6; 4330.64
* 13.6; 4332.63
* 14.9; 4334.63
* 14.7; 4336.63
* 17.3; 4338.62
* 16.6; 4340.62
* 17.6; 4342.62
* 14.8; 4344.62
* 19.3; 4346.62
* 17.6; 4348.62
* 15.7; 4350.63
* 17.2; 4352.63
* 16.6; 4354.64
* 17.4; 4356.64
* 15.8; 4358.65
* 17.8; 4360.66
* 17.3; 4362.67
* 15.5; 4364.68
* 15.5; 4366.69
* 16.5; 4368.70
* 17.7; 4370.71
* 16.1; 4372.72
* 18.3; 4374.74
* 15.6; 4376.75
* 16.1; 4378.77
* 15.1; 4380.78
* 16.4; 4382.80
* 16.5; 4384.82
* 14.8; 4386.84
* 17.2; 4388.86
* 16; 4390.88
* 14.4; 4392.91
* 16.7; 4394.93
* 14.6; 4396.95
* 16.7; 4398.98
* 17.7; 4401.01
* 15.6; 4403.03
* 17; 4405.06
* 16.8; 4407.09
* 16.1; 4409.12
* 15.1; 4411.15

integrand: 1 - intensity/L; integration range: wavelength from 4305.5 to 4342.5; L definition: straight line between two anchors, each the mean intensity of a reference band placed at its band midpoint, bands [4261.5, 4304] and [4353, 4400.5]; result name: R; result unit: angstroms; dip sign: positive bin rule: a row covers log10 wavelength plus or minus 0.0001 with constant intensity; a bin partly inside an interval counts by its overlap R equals 2.7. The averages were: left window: 16.7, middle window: 15.3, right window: 16.3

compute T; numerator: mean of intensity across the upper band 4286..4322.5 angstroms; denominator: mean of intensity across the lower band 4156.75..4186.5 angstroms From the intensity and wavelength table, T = 0.88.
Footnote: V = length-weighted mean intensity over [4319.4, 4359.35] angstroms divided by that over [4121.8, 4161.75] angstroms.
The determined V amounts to 0.9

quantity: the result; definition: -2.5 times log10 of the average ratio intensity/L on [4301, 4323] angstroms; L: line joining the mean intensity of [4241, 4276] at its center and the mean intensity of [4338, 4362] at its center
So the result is 0.10 mag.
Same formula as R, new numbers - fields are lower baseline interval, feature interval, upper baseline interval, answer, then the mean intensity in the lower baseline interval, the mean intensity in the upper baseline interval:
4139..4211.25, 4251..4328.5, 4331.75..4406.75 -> 3.2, 17.9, 16.3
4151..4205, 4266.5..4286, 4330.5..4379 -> 0.5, 17.9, 16.4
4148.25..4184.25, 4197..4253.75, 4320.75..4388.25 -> 0.5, 18.3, 16.1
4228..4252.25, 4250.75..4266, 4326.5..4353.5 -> 0.4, 17.7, 16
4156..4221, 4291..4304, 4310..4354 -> -0.8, 17.8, 15.5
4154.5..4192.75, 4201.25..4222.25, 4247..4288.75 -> 0.1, 18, 16.8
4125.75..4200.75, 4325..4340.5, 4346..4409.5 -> 1.5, 18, 16.5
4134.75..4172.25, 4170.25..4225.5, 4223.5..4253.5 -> 1.0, 18.4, 17.6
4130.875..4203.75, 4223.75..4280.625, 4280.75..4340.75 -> -1.2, 18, 15.8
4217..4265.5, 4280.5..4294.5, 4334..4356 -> 0.6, 17.3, 16.6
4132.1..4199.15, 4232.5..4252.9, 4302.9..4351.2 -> -1.1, 18.1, 15.6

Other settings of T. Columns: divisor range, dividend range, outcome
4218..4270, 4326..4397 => 0.93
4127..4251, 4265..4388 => 0.91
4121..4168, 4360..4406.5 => 0.89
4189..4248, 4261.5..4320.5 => 0.93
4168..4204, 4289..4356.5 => 0.90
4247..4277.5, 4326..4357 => 0.95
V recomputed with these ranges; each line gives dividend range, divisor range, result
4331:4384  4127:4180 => 0.90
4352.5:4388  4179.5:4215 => 0.94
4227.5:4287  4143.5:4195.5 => 0.94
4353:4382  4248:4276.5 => 0.97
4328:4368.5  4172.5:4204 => 0.92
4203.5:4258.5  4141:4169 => 0.95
